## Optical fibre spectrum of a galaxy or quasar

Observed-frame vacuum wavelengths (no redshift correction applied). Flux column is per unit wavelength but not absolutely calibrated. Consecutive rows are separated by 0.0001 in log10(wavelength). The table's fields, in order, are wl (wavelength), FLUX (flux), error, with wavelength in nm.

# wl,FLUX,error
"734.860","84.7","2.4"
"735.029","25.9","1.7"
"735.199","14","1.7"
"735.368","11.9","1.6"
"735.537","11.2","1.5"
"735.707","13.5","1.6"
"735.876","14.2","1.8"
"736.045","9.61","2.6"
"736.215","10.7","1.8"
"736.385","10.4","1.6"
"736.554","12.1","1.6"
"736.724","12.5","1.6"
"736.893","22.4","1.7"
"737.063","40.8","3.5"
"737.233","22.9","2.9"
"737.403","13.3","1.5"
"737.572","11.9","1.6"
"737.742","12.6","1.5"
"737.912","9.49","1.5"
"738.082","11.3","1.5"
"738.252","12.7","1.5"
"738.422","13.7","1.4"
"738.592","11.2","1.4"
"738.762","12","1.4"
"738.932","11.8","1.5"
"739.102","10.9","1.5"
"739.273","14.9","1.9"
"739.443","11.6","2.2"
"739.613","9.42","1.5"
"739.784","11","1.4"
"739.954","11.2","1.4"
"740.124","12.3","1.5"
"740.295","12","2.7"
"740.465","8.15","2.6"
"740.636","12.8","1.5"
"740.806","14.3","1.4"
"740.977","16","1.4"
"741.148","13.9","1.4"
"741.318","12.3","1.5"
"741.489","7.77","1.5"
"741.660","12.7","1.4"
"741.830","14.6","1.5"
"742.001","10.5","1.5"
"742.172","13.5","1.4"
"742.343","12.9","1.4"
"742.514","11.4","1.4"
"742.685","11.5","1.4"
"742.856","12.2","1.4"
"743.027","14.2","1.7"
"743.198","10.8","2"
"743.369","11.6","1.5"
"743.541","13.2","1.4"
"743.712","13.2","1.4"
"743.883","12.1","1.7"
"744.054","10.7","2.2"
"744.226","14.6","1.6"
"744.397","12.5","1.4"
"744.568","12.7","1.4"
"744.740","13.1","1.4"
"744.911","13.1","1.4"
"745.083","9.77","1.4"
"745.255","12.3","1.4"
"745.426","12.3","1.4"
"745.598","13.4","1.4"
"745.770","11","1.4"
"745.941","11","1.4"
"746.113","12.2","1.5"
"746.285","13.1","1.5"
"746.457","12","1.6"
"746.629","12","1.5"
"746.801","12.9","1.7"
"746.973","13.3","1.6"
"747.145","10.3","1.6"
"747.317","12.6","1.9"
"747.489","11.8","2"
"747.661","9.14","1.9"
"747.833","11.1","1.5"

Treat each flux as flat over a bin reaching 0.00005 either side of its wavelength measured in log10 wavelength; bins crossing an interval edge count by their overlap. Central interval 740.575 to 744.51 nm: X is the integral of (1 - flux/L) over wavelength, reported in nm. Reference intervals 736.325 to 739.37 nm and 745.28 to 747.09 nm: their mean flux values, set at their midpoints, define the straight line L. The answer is 0.24 nm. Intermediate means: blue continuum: 14.8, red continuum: 12.3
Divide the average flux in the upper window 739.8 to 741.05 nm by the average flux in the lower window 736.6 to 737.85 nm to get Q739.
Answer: 0.6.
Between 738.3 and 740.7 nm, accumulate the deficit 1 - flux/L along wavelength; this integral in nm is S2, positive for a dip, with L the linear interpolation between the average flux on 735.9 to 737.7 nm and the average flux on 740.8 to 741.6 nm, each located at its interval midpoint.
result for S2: 0.43 nm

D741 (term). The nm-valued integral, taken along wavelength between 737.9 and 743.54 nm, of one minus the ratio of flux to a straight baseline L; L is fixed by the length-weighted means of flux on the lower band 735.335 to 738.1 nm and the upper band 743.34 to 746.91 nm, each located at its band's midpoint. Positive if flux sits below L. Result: 0.65 nm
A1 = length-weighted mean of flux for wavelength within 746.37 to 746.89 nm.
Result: 12.3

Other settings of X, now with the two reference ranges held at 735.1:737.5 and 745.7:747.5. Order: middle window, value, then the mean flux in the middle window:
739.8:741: 0.18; 12.1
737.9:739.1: 0.25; 11.8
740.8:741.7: 0.08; 12.7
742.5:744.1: 0.13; 12.2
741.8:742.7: 0.08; 12.3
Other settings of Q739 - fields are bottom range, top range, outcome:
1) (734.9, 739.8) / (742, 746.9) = 0.83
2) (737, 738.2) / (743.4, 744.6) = 0.75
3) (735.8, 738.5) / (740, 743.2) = 0.82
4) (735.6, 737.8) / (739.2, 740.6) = 0.71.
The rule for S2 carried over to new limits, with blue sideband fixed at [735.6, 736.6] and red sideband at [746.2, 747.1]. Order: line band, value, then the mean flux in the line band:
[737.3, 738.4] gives -0.028 nm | 12.2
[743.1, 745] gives -0.026 nm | 12.5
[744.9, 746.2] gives 0.067 nm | 11.8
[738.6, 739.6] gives 0.000 nm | 12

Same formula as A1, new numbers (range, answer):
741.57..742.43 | 12.8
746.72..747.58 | 12.2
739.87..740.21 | 11.7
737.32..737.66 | 12.6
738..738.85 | 12.2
